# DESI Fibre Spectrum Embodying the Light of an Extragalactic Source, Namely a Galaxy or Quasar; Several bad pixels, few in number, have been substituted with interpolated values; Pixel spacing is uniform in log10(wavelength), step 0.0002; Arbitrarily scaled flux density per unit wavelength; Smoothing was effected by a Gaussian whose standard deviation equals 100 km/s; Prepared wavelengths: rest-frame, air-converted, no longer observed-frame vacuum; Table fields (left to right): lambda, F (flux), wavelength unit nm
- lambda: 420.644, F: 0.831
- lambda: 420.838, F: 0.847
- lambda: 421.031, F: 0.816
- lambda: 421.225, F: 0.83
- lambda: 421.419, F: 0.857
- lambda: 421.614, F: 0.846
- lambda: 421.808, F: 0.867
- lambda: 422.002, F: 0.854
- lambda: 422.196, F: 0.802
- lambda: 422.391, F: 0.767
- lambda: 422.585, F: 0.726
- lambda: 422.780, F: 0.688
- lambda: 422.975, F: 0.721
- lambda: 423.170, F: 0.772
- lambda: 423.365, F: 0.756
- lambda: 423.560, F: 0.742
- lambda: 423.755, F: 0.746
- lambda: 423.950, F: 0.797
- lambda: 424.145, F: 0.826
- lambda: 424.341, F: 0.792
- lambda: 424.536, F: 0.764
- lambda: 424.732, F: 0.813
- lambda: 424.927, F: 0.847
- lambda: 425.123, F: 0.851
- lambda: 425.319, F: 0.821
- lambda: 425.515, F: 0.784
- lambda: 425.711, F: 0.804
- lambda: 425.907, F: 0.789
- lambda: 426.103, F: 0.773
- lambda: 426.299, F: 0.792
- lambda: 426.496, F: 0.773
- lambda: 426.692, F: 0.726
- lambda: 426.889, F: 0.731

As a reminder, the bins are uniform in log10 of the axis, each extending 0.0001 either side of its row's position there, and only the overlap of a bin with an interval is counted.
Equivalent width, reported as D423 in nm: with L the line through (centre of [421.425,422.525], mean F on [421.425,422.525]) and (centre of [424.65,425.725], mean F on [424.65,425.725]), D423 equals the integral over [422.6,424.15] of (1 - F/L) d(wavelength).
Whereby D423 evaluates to 0.14 nm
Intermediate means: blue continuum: 0.826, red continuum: 0.821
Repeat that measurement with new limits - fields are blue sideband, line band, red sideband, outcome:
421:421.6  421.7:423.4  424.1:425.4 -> 0.114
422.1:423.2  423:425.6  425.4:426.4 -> -0.083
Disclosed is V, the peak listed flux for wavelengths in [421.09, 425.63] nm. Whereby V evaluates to 0.867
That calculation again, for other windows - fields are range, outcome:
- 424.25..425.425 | 0.851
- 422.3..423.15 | 0.767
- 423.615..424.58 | 0.826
